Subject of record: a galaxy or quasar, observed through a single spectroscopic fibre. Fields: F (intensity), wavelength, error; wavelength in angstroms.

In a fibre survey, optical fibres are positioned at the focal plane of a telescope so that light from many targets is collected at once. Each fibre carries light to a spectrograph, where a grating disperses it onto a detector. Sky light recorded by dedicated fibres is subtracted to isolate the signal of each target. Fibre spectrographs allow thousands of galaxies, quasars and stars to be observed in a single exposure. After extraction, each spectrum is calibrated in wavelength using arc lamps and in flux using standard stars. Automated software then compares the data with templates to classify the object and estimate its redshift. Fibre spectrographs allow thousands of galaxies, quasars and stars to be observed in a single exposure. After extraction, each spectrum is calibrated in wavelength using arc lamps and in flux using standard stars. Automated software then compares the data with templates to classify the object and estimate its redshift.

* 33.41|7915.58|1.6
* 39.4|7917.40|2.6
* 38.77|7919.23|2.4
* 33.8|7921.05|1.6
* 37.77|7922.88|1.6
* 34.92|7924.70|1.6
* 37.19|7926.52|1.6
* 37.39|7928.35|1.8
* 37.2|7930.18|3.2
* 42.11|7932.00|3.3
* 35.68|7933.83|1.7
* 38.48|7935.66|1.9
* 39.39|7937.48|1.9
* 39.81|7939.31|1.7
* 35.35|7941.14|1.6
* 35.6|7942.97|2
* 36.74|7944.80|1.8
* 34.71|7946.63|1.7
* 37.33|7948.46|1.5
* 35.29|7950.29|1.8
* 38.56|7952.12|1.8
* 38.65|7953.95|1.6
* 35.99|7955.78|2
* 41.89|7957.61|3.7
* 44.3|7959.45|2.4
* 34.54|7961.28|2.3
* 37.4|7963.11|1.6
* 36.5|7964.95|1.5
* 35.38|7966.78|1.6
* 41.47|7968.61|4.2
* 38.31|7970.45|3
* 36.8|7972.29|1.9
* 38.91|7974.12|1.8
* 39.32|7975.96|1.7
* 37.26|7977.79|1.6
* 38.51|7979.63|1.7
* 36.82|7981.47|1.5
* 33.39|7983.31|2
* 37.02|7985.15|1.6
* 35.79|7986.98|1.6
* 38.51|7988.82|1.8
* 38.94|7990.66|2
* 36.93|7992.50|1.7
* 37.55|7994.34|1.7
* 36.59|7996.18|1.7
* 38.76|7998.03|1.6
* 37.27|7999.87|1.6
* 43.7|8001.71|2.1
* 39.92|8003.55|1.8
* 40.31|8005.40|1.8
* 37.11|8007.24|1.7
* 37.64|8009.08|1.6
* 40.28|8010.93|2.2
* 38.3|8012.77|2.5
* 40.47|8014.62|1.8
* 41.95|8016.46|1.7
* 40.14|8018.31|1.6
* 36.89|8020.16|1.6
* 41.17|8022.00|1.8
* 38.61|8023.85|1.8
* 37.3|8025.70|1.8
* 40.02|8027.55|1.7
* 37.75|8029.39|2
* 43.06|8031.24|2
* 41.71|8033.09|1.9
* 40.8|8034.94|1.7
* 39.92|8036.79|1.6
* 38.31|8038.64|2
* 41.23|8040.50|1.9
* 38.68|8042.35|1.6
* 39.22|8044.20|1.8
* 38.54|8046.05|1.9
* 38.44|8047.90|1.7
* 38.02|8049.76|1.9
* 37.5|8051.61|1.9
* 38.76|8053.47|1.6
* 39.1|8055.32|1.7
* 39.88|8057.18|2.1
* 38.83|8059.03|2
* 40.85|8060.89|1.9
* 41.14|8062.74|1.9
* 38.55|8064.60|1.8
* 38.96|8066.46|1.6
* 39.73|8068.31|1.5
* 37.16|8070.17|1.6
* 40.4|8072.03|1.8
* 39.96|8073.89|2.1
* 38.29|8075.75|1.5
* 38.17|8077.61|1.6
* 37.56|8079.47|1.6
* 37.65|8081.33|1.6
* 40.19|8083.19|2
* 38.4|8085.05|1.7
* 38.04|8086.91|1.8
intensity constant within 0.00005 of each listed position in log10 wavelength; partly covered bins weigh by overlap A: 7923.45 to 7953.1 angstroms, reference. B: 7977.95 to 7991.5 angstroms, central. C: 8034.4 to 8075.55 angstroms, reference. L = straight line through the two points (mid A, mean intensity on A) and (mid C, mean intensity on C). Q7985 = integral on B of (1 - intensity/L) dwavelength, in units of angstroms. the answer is 0.4 angstroms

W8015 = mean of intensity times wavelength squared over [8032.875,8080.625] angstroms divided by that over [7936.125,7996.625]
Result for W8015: 1.1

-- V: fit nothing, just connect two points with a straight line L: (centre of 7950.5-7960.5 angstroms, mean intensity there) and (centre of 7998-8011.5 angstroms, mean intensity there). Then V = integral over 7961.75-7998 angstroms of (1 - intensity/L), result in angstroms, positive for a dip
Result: 1.84 angstroms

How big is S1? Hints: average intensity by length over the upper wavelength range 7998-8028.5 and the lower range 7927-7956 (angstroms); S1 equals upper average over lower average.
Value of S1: 1.05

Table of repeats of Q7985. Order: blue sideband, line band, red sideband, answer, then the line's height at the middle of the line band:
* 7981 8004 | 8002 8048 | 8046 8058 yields -1.7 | 38.2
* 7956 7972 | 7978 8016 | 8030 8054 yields 0.7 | 38.9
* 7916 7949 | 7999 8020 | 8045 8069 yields -0.7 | 38.4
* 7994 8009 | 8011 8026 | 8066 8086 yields -0.2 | 38.9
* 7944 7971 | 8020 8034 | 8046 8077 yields -0.4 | 38.6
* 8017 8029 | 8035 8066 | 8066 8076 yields -0.1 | 39.1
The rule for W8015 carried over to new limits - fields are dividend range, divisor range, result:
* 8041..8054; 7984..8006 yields 1.02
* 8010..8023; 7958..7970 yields 1.05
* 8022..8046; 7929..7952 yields 1.09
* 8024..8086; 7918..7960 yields 1.07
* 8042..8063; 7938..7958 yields 1.08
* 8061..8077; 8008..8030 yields 1.02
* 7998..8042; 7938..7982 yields 1.07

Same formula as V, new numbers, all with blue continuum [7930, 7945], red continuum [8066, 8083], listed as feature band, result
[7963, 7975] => 0.1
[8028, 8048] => -0.7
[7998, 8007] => -0.4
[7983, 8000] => 0.5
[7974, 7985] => 0.3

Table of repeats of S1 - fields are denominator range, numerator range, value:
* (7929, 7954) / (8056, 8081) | 1.05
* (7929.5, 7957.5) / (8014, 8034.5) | 1.06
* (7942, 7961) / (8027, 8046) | 1.06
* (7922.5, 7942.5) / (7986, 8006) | 1.02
